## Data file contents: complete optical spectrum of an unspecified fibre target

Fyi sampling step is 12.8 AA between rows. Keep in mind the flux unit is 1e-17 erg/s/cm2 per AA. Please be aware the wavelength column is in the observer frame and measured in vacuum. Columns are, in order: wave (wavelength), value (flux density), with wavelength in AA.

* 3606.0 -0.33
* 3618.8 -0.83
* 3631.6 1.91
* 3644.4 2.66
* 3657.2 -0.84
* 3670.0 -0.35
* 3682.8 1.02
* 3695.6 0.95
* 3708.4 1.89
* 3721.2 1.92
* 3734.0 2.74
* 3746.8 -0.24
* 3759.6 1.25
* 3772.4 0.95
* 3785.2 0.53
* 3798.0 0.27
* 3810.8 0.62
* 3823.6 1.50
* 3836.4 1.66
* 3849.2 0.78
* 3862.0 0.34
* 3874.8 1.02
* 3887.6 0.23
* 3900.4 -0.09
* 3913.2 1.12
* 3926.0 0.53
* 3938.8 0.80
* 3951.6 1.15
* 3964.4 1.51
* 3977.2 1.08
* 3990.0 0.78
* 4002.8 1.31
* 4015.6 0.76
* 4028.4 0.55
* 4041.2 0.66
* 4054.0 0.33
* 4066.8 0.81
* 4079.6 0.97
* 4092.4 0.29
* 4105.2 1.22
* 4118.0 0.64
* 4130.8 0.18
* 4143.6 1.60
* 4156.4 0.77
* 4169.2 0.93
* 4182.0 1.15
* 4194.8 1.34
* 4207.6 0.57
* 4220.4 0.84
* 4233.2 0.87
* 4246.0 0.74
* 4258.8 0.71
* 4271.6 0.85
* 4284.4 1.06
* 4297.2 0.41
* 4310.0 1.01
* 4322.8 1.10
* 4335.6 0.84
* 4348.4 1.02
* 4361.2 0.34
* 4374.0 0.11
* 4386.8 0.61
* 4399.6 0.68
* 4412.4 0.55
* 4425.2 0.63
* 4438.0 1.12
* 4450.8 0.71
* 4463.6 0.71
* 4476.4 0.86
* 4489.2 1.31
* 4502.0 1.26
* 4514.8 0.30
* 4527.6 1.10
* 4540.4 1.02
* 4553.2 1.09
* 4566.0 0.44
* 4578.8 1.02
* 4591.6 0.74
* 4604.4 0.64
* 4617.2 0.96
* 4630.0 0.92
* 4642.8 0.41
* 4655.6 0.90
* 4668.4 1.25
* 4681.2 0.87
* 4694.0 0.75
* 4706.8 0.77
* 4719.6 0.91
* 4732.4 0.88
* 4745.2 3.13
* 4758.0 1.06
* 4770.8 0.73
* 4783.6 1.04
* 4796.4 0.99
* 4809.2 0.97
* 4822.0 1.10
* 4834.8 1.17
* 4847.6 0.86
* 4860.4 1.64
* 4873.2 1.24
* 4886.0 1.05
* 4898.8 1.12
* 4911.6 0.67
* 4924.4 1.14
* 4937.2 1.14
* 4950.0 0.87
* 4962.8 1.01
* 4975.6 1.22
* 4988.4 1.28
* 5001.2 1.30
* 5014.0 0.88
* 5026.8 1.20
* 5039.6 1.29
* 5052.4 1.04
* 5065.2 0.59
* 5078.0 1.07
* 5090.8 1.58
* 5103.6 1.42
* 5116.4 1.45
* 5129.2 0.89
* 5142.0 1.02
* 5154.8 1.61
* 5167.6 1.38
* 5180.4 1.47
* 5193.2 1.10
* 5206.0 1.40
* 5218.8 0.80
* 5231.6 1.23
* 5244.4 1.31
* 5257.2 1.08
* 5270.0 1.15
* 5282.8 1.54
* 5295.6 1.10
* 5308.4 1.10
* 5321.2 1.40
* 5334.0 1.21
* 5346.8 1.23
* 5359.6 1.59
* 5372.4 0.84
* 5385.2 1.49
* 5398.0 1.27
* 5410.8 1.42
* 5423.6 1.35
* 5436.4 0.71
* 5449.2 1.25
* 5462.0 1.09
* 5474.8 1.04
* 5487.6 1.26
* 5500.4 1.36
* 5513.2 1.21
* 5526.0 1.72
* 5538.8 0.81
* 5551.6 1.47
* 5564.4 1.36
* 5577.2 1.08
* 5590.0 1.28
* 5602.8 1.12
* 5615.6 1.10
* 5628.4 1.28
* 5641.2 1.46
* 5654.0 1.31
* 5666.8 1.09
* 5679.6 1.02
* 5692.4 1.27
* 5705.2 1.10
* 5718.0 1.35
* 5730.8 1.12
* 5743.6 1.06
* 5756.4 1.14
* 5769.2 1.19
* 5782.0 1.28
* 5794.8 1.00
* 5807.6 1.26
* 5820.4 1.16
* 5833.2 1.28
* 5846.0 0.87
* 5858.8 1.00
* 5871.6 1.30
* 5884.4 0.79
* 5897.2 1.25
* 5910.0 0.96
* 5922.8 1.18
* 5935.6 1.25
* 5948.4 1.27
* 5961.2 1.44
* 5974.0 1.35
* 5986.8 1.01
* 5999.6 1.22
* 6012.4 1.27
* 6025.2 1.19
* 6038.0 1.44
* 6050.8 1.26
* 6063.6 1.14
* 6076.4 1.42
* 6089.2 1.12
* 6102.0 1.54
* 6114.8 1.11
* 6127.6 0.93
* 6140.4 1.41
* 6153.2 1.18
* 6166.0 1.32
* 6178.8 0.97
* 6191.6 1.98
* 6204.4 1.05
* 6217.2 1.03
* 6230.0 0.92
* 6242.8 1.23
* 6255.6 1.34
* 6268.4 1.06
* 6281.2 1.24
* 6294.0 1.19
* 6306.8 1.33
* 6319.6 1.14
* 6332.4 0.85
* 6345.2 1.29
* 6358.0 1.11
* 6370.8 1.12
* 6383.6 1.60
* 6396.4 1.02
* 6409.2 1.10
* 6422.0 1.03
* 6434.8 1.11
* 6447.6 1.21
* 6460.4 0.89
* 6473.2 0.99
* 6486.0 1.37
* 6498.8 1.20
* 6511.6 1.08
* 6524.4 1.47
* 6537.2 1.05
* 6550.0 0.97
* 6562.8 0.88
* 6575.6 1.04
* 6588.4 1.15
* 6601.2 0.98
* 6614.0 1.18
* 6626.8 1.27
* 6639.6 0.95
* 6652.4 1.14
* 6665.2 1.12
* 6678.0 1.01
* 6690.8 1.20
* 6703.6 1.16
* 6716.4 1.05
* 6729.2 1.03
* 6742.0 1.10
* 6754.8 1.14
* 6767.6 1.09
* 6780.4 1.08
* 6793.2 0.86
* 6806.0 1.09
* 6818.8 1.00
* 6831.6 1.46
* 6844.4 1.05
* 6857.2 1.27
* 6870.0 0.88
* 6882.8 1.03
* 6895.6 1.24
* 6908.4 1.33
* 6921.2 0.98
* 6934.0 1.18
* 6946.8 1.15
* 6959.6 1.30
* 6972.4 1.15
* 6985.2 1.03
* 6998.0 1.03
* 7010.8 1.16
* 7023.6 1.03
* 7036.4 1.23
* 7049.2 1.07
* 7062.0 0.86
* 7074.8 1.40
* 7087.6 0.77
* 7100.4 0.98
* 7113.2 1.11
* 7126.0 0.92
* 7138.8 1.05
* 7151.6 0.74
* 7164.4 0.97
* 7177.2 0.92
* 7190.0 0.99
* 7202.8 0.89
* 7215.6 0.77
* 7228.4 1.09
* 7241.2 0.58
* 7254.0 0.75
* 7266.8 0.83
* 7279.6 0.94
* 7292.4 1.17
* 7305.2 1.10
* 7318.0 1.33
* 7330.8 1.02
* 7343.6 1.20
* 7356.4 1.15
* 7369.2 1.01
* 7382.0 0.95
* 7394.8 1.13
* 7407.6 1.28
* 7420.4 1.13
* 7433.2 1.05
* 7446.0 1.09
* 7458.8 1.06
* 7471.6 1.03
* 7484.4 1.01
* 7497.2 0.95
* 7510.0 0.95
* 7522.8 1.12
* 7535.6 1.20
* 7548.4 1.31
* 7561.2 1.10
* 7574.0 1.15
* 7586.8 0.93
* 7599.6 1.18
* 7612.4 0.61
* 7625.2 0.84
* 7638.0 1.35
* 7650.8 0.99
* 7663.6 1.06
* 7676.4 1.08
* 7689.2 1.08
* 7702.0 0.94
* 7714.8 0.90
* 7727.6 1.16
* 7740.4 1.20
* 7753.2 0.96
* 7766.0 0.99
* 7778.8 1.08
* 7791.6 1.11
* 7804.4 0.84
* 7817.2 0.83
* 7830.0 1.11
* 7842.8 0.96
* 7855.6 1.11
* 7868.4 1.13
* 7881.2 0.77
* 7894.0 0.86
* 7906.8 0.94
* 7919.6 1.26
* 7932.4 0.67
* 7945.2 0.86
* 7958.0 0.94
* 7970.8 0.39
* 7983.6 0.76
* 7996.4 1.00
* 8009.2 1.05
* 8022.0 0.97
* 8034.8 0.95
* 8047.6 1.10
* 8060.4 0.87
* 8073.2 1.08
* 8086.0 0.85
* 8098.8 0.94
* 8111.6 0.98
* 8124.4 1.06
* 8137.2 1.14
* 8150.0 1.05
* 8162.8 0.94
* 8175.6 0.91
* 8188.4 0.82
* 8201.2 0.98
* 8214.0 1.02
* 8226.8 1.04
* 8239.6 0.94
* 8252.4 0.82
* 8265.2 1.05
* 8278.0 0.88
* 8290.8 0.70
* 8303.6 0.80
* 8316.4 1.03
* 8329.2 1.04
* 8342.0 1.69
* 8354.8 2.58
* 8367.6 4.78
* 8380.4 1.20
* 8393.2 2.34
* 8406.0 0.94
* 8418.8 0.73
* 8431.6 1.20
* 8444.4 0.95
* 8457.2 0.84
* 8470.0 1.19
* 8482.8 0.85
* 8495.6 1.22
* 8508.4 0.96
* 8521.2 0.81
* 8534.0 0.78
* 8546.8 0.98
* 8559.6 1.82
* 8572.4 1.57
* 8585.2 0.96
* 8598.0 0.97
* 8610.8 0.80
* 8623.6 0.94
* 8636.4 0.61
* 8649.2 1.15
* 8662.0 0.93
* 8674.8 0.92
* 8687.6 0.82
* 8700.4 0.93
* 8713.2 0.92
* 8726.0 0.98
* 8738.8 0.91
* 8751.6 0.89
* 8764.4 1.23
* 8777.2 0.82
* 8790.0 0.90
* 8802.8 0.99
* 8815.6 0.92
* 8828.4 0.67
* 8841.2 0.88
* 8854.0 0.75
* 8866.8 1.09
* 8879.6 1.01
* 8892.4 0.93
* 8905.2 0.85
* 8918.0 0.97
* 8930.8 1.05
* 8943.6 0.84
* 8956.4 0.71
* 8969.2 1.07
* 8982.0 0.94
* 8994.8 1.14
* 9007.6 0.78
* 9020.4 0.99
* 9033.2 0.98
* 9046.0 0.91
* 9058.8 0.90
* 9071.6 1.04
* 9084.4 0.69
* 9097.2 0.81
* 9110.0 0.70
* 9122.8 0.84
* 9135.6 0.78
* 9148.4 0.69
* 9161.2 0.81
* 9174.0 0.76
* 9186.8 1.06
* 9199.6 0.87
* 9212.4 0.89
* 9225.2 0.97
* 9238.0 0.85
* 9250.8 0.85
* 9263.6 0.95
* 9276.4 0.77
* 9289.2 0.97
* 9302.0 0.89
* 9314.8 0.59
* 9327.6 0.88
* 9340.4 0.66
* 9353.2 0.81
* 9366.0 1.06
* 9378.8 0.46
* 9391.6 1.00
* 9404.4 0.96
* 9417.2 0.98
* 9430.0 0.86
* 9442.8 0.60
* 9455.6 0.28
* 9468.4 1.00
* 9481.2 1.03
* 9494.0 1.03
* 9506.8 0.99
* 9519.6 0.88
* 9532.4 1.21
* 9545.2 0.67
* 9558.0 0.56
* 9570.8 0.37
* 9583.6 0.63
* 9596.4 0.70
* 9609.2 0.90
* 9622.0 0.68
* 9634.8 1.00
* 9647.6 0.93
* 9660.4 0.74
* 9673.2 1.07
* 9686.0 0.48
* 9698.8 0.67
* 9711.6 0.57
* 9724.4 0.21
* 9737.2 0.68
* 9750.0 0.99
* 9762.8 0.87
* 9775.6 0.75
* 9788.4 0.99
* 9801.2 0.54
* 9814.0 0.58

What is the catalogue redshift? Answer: 0.27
